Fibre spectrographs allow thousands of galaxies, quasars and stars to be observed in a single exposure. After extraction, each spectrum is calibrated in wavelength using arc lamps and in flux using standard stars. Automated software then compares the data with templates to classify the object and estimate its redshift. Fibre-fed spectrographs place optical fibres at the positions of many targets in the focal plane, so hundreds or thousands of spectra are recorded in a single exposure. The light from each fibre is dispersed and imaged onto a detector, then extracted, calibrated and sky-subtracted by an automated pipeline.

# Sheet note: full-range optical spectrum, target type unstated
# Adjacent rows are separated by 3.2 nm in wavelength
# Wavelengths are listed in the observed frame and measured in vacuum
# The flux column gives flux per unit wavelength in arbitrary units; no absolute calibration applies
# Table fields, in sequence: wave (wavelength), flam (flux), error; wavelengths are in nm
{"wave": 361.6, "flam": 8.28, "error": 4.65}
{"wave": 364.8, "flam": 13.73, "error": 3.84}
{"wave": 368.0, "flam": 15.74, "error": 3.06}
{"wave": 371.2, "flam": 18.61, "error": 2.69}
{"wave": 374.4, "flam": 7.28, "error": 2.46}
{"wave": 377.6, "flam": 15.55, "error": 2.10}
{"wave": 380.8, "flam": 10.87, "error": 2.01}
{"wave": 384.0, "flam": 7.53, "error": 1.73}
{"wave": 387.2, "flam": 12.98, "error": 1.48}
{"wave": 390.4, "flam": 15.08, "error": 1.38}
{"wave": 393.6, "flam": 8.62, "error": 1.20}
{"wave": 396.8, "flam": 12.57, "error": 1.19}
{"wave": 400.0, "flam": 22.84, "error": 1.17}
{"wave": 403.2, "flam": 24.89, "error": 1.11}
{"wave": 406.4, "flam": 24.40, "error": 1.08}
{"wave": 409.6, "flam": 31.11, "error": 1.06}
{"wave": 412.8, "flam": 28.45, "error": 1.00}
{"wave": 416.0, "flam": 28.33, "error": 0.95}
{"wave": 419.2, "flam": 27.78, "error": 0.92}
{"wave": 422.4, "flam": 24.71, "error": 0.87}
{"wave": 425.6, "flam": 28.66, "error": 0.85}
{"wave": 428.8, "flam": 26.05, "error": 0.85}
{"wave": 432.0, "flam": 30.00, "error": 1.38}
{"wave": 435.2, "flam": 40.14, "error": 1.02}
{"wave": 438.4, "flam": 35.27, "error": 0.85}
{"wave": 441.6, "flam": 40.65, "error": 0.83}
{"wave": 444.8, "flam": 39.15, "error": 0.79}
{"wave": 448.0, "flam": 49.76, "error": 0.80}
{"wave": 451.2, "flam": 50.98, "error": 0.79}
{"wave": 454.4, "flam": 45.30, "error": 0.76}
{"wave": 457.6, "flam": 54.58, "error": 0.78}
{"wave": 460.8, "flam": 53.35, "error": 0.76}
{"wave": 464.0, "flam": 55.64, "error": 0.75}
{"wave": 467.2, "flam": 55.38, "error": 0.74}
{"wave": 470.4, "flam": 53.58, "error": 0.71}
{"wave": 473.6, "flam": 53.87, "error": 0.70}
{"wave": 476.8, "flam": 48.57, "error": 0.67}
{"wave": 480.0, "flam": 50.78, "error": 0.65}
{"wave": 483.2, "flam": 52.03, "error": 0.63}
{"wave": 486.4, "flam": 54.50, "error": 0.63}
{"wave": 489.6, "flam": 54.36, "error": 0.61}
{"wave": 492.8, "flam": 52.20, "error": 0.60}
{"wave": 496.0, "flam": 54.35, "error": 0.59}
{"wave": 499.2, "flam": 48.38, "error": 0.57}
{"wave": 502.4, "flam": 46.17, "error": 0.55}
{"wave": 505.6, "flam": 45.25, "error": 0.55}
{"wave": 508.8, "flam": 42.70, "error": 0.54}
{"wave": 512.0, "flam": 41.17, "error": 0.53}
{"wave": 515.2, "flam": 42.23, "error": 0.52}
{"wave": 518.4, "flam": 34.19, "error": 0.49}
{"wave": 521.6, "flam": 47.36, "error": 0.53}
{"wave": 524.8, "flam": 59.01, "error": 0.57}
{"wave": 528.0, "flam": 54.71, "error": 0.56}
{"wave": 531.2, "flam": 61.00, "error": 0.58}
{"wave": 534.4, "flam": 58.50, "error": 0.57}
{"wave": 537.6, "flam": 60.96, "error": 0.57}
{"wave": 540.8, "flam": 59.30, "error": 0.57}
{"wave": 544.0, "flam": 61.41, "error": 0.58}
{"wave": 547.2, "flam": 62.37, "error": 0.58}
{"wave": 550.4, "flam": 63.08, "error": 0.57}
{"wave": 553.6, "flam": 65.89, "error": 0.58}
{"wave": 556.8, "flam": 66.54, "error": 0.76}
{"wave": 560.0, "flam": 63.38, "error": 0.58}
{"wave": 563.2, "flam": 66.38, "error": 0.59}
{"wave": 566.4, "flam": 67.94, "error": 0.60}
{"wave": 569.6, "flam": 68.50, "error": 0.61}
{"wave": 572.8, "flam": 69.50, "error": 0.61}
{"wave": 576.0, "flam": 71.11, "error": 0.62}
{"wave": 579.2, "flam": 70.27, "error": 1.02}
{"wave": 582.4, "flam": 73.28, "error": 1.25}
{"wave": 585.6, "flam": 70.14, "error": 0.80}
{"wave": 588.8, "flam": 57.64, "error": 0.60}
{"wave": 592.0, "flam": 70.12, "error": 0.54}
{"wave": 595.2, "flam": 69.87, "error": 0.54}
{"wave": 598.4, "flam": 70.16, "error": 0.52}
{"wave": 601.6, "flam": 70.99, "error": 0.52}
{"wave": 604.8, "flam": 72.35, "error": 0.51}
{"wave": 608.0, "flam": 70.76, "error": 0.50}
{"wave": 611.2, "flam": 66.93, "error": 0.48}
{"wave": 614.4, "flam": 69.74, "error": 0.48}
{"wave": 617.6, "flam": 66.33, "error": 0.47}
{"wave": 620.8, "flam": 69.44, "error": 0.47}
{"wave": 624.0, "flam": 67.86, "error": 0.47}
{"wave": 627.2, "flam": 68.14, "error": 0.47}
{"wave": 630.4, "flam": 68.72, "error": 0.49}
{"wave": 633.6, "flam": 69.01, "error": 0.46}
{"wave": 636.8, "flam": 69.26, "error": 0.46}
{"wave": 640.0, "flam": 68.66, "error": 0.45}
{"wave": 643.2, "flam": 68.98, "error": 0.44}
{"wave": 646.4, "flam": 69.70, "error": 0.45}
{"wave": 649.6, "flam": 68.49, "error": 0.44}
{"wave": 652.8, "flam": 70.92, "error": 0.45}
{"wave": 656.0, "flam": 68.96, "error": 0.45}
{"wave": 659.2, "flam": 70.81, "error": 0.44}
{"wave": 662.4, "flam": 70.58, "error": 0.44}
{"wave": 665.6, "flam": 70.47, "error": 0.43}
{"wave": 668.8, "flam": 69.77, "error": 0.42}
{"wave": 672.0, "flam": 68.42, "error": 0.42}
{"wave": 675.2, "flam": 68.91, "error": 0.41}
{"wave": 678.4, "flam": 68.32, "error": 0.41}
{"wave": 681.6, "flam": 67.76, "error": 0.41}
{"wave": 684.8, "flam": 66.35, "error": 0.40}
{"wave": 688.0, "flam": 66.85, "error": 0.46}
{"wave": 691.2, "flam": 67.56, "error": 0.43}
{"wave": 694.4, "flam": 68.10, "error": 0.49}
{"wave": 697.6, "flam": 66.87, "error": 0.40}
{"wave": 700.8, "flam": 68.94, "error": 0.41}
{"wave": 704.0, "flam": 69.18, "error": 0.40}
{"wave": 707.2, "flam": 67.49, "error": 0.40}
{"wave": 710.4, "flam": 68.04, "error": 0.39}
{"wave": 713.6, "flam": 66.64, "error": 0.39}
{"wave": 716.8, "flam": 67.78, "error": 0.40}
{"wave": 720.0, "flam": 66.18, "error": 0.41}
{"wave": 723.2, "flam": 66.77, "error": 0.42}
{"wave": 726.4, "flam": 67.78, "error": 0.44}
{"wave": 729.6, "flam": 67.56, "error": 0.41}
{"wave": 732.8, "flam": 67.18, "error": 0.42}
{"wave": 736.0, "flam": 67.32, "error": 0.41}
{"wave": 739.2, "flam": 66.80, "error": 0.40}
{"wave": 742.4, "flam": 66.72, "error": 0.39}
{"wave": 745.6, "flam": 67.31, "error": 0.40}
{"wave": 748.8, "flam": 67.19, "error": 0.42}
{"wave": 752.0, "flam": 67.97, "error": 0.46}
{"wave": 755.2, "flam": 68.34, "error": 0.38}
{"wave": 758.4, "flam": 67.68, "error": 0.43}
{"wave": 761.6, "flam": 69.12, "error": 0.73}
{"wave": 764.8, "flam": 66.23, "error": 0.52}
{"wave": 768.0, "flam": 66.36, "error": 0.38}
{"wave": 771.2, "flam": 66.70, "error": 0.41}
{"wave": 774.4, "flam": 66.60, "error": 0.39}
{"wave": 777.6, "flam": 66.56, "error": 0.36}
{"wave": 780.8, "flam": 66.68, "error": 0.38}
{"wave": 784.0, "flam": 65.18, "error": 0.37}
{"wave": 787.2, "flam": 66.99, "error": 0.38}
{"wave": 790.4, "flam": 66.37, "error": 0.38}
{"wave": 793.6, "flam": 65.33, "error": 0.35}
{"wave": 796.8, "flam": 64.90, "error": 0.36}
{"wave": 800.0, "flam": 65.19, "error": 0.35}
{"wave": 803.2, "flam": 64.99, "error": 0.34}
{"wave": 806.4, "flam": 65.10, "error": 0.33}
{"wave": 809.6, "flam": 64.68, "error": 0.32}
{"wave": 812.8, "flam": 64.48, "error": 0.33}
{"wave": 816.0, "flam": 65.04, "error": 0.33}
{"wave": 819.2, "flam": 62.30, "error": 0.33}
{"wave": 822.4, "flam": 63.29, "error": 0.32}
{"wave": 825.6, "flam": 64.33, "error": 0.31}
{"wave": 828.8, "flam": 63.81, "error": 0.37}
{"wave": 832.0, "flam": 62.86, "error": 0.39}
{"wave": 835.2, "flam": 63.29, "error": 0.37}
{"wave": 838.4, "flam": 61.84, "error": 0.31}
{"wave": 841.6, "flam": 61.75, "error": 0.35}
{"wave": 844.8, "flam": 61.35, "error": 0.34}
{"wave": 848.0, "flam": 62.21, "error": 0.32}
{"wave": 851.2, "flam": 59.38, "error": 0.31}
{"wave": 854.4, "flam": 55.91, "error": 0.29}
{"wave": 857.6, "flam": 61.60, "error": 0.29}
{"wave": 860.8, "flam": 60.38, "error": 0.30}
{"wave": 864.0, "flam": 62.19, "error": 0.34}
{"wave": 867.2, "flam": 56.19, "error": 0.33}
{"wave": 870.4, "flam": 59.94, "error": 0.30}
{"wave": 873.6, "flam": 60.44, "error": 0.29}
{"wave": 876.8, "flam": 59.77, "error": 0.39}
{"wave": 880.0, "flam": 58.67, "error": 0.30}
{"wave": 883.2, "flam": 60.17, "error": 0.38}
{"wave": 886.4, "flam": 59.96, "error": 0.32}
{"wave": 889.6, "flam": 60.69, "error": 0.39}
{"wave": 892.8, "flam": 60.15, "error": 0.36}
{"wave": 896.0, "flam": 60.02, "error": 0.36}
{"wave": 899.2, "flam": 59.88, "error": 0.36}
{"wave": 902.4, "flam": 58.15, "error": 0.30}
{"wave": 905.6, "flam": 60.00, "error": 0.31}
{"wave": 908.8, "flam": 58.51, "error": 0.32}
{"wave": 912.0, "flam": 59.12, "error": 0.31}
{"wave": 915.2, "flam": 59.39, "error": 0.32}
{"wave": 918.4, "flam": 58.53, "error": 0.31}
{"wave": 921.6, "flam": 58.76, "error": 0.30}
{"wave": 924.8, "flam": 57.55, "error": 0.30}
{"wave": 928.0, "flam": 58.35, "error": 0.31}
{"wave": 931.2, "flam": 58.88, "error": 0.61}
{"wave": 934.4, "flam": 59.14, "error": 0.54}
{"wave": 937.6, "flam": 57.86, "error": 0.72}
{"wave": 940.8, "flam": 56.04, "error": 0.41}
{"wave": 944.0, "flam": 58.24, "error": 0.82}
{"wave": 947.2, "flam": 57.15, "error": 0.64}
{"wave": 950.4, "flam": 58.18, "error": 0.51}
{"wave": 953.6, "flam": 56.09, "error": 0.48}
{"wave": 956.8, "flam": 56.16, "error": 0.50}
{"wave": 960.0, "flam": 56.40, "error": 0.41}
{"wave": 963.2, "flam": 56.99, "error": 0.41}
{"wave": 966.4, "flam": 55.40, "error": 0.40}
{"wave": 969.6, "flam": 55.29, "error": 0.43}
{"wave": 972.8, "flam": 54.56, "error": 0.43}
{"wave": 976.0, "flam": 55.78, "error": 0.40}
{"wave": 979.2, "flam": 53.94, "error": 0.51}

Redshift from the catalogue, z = 0.00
